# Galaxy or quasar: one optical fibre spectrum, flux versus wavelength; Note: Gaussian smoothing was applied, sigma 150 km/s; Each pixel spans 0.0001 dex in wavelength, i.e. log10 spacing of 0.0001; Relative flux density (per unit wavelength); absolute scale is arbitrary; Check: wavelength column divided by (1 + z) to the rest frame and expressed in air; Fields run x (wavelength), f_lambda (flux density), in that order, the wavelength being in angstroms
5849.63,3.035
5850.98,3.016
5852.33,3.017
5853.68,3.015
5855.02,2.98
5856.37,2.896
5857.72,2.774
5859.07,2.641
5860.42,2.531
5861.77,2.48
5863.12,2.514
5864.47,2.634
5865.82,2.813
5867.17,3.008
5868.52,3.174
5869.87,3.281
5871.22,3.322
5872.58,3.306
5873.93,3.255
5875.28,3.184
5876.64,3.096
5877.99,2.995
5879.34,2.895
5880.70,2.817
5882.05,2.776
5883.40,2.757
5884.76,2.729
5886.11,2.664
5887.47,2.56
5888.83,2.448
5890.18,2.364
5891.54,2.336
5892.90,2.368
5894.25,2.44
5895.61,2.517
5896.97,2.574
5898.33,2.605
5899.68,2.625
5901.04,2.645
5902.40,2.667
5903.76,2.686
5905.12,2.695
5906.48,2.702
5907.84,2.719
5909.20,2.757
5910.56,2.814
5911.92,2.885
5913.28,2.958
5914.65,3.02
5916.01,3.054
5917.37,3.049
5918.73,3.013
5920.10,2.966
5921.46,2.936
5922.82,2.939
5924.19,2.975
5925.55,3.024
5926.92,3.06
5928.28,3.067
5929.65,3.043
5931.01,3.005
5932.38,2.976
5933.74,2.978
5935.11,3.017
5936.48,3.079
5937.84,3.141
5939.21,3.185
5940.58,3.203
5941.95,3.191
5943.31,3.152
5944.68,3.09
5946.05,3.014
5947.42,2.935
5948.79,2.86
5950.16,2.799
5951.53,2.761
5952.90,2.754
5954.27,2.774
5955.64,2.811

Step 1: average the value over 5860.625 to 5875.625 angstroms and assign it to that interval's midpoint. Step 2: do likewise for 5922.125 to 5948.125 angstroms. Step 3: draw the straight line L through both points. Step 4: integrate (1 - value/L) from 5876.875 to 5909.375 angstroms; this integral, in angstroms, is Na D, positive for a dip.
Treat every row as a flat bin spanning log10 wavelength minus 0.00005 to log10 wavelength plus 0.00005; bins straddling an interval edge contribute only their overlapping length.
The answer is 3.9 angstroms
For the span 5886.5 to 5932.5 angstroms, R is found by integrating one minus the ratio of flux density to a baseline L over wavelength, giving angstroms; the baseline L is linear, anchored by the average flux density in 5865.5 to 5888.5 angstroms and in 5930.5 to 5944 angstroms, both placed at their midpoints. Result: 4.0 angstroms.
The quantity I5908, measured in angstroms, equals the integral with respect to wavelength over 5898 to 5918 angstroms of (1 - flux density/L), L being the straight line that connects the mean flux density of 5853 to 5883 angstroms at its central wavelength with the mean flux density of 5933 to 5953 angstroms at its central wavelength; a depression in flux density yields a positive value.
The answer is 1.2 angstroms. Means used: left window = 2.93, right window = 3.02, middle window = 2.8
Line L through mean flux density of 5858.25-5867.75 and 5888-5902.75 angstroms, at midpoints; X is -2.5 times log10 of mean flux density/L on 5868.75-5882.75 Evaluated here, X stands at -0.19 mag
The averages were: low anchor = 2.66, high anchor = 2.51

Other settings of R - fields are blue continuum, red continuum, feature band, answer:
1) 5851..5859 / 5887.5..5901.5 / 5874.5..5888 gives -1.10 angstroms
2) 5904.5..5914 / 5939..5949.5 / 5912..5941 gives -0.98 angstroms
